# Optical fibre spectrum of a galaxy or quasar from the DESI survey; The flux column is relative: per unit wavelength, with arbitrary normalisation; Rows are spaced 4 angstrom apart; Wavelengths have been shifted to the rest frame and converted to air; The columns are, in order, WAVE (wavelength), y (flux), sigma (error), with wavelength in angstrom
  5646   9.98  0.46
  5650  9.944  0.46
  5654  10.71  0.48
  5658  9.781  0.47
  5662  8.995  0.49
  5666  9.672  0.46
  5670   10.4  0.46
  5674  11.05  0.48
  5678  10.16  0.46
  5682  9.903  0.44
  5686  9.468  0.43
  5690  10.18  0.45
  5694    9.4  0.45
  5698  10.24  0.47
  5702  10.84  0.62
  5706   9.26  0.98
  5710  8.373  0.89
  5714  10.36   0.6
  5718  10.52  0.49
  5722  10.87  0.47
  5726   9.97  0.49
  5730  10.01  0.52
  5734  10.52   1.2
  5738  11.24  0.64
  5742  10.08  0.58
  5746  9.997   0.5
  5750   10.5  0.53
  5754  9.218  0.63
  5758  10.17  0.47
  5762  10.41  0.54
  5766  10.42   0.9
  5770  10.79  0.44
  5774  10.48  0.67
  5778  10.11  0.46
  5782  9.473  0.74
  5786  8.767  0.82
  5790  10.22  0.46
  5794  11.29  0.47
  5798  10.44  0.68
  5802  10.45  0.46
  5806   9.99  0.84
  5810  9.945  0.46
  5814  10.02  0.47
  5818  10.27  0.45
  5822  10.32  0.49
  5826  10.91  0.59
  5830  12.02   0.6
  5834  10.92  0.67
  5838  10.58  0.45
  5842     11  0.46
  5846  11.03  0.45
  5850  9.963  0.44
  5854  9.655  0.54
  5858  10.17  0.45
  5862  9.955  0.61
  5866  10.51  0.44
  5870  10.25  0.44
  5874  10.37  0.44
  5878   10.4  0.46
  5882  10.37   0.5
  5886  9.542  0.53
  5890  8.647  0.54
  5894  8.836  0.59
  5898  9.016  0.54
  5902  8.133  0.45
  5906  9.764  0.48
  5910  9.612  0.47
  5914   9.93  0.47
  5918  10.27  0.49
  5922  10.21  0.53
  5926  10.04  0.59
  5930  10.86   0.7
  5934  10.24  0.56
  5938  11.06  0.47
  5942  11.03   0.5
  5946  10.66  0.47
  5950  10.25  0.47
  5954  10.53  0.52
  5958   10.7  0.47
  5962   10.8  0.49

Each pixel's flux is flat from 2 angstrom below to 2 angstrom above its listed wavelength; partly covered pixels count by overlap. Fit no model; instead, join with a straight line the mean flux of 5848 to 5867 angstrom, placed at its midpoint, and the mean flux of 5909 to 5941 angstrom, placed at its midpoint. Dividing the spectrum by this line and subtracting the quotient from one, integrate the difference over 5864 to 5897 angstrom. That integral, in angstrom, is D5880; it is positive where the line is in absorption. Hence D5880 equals 0.9 angstrom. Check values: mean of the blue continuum 10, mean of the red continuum 10.3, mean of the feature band 9.84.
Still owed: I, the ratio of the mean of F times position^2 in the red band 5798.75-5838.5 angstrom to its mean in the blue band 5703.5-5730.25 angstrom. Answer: 1.1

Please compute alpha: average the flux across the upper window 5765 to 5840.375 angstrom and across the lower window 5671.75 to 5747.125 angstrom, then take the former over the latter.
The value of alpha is 1.03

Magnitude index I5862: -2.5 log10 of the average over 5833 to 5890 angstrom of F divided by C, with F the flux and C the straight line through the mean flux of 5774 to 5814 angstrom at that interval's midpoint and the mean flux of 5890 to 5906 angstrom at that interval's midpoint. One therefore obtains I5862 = -0.11 mag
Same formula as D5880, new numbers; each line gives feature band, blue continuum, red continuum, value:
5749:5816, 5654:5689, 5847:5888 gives -0.55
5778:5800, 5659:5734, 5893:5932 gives -0.41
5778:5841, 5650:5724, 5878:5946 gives -2.75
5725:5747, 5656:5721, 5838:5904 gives -0.92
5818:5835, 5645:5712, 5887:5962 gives -1.70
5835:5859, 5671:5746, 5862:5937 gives -1.21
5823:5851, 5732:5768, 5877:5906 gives -3.67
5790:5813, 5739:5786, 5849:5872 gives -0.65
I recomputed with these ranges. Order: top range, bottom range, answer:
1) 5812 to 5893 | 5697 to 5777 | 1.05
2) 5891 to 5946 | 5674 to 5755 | 1.06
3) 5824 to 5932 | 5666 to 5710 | 1.08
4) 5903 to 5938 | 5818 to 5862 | 0.98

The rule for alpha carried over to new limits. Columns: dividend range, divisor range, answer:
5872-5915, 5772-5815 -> 0.94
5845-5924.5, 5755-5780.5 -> 0.95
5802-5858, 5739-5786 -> 1.04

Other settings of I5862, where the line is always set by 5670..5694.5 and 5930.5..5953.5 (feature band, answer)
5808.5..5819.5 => 0.03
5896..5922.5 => 0.11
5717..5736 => -0.02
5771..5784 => 0.02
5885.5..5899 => 0.18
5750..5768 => 0.02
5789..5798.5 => -0.04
